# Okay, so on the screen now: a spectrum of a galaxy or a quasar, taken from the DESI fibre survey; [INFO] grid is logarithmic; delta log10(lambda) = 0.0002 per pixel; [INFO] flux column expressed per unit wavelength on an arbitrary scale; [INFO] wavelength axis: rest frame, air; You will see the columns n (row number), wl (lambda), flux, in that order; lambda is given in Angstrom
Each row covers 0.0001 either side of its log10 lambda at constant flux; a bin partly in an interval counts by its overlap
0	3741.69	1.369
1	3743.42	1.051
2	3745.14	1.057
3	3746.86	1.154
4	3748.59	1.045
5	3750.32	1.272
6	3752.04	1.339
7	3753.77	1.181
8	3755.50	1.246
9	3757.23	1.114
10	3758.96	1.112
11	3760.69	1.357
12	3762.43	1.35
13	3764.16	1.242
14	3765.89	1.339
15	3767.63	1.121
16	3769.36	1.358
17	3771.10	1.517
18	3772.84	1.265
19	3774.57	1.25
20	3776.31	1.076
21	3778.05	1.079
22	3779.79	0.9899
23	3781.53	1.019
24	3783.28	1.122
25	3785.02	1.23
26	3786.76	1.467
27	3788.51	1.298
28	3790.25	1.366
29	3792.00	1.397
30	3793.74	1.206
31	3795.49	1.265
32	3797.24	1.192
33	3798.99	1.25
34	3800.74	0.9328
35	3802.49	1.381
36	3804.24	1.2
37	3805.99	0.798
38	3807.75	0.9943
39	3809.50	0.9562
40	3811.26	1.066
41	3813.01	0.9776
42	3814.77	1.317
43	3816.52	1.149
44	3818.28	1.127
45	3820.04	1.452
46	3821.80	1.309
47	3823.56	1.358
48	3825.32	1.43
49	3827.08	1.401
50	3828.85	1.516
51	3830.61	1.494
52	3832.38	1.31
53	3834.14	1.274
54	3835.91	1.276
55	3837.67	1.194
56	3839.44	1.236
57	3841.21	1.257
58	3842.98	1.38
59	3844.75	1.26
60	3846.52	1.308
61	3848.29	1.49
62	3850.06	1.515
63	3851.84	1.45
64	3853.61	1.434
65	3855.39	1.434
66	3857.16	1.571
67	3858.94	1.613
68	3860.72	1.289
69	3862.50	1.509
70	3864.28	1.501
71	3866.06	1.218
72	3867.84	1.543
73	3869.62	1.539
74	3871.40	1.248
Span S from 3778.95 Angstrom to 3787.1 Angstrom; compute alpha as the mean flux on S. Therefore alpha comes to 1.15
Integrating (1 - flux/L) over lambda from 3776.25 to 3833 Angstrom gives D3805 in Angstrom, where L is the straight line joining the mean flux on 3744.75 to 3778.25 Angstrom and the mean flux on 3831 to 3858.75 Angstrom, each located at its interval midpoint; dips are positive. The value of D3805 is 3.7 Angstrom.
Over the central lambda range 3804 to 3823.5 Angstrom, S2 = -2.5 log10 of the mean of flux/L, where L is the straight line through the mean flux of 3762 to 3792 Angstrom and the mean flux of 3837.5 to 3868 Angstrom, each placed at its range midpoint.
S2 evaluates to 0.17 mag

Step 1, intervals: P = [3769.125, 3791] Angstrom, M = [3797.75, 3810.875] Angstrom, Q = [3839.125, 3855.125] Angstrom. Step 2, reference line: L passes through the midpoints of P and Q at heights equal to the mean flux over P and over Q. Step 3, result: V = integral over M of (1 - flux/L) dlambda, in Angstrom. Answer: 2.1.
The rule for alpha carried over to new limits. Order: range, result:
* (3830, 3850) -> 1.32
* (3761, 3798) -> 1.25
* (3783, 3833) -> 1.24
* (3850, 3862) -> 1.47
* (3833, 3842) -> 1.25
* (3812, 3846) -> 1.3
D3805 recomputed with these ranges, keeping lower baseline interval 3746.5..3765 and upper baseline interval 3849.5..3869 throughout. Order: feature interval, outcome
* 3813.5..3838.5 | 1.09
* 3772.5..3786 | 1.58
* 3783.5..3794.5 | -0.16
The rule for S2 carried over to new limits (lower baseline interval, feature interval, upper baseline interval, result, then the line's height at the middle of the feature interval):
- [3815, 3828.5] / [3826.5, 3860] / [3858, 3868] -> 0.00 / 1.38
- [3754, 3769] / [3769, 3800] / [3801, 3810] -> -0.09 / 1.15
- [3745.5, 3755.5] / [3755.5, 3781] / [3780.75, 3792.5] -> 0.01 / 1.23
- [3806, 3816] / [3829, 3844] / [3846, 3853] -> 0.00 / 1.31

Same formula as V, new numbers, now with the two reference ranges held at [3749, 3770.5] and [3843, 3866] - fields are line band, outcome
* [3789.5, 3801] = 0.7 Angstrom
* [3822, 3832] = -0.3 Angstrom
